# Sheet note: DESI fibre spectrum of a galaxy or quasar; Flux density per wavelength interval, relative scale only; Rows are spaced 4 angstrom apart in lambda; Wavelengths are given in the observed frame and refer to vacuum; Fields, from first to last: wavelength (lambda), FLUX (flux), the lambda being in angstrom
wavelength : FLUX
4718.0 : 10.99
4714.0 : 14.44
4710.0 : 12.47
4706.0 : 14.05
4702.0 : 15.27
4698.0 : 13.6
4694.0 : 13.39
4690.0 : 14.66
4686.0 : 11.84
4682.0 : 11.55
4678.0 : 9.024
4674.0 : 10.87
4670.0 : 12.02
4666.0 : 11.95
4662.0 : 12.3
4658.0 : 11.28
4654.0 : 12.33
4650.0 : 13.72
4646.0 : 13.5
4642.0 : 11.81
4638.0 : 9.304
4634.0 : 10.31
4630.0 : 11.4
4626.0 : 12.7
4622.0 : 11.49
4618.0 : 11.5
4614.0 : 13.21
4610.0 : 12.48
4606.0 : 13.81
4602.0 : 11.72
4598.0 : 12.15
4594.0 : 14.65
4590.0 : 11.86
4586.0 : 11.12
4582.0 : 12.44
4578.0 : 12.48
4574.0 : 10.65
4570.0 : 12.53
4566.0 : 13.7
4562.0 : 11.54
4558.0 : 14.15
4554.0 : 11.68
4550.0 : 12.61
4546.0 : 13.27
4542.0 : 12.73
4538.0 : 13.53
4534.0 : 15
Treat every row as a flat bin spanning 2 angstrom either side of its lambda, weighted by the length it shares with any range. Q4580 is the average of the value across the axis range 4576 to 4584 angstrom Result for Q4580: 12.5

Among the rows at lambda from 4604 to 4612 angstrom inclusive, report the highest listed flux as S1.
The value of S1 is 13.81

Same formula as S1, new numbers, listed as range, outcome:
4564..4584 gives 13.7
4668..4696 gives 14.66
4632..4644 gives 11.81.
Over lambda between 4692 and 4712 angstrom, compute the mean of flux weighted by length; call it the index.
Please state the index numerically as 13.8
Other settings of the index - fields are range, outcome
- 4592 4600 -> 13.4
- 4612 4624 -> 12.1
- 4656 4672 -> 11.9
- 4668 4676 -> 11.4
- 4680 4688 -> 11.7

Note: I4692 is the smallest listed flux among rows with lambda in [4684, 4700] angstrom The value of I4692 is 11.84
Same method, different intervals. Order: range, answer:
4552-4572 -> 11.54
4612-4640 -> 9.304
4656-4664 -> 11.28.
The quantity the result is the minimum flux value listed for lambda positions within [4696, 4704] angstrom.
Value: 13.6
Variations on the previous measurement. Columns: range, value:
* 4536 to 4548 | 12.73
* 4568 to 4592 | 10.65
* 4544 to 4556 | 11.68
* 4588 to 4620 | 11.5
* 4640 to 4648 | 11.81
